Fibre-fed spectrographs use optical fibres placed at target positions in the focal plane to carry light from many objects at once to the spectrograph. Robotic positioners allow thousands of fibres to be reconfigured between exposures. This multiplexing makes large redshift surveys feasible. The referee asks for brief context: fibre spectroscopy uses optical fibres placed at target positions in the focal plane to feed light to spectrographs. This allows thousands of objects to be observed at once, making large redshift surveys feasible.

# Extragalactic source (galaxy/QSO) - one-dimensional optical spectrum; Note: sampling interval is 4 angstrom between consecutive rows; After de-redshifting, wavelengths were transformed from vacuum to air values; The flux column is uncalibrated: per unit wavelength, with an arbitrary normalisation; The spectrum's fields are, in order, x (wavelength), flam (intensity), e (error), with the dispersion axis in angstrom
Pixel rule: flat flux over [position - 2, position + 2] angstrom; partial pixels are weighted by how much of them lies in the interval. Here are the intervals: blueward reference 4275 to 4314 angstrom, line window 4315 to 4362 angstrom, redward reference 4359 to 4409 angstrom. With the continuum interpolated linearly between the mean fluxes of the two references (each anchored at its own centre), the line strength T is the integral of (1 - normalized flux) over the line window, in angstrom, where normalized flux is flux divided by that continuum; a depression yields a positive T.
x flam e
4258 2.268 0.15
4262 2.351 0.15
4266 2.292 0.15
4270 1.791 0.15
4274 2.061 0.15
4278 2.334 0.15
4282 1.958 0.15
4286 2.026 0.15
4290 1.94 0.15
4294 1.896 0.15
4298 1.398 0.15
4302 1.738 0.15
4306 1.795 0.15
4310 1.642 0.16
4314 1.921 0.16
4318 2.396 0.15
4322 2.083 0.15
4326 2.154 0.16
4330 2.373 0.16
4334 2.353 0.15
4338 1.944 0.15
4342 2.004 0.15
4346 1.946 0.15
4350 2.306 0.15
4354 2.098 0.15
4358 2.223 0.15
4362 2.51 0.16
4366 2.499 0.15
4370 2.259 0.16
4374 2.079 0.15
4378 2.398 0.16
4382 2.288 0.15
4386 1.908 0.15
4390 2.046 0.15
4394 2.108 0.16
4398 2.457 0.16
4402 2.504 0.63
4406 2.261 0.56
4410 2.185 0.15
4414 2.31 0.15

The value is -2.6 angstrom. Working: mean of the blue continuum 1.87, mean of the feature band 2.18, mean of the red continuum 2.27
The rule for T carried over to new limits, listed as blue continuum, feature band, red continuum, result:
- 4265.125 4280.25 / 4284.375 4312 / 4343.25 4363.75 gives 4.69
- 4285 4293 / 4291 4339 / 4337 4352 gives 0.88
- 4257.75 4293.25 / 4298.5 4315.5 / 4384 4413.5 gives 3.13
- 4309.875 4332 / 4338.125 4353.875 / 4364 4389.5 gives 0.77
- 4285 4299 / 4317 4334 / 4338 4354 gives -2.38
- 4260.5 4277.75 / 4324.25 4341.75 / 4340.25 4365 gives -0.03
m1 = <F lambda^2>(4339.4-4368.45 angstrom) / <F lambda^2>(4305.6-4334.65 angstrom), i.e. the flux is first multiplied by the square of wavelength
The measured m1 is 1.08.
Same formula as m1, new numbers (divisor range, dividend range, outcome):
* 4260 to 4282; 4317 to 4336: 1.08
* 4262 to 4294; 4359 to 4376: 1.18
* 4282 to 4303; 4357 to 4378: 1.33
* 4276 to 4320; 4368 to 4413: 1.22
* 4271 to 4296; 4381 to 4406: 1.15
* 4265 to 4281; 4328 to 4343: 1.07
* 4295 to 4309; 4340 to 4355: 1.28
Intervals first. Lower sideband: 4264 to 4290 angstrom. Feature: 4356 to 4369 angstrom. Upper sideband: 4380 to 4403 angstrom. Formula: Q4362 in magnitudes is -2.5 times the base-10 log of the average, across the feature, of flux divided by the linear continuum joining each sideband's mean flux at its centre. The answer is -0.11 mag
